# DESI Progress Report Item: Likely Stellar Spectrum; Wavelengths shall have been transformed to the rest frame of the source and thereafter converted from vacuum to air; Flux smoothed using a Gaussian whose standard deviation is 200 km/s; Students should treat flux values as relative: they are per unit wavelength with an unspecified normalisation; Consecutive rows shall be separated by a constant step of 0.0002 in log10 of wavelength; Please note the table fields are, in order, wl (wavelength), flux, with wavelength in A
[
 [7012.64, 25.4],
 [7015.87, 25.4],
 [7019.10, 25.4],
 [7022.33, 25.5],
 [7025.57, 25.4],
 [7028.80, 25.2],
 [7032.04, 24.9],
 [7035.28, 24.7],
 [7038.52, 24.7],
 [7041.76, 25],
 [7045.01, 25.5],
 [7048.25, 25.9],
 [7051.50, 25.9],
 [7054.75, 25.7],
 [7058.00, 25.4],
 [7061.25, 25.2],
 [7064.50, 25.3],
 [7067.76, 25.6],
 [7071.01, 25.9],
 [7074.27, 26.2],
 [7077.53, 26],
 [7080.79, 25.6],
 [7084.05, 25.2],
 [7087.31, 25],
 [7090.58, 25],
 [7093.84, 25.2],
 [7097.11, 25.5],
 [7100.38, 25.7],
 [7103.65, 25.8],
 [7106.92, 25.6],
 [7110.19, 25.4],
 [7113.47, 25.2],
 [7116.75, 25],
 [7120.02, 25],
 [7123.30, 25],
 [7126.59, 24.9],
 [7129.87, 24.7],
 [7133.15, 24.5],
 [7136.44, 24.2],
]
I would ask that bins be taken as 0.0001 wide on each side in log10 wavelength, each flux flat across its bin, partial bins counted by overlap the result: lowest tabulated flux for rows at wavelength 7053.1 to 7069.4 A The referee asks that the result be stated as 25.2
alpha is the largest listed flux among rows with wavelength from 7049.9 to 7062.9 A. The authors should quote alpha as 25.9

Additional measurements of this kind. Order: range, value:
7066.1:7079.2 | 26.2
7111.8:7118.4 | 25.2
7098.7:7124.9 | 25.8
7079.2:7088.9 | 25.6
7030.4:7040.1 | 24.9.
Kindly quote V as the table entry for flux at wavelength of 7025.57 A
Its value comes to 25.4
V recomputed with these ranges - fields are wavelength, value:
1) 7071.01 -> 25.9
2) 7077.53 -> 26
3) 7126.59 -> 24.9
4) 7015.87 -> 25.4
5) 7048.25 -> 25.9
